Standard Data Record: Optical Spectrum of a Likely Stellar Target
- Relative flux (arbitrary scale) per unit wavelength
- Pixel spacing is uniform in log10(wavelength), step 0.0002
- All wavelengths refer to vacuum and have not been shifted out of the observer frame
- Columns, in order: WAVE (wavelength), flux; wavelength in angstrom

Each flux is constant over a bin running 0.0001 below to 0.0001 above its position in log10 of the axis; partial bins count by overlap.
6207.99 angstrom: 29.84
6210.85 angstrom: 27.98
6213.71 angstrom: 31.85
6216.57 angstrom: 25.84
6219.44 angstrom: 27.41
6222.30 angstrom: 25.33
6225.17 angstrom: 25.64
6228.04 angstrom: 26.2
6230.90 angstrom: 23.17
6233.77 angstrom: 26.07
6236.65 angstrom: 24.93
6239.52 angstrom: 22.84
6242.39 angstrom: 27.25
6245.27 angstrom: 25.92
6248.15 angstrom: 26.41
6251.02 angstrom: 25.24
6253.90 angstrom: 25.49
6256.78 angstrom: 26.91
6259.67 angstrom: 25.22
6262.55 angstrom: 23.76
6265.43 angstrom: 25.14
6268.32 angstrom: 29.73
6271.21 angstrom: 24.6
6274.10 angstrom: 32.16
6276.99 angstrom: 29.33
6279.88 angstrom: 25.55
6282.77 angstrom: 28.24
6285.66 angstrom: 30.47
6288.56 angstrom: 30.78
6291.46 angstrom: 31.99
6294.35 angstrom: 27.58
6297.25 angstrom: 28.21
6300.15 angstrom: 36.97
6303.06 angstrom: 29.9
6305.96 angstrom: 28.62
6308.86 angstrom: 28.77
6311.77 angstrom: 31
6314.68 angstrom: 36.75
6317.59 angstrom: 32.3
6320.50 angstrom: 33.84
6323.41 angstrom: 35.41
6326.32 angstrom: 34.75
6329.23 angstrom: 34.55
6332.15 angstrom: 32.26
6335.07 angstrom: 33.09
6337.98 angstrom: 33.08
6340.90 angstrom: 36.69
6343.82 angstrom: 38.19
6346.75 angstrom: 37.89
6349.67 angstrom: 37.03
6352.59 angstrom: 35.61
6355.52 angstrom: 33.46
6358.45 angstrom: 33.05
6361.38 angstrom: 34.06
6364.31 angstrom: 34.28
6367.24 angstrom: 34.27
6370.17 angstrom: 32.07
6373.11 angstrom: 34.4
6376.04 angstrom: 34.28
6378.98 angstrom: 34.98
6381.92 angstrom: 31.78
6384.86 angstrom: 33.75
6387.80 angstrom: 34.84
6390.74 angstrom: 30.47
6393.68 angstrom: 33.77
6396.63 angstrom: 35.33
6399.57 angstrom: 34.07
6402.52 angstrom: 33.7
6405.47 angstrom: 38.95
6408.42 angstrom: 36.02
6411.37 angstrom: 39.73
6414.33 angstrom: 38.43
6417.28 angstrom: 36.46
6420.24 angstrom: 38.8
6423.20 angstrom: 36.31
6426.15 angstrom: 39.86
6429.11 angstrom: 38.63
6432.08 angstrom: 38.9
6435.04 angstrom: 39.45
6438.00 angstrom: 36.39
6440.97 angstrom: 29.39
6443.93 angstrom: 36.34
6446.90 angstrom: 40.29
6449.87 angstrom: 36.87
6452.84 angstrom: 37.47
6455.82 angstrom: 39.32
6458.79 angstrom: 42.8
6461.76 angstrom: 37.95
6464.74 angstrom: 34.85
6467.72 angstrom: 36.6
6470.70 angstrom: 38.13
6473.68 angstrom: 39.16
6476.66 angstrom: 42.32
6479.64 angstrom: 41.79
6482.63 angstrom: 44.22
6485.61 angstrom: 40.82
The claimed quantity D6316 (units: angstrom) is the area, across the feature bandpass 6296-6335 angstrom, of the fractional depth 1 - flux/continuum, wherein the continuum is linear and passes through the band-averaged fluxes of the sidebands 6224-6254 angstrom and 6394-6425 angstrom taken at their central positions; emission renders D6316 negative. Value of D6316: -2.7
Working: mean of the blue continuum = 25.4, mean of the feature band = 32.6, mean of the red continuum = 36.7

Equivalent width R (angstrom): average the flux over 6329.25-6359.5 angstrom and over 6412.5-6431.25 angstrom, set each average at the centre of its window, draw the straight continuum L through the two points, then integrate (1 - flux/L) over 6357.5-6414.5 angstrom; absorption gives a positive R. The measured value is 3.4 angstrom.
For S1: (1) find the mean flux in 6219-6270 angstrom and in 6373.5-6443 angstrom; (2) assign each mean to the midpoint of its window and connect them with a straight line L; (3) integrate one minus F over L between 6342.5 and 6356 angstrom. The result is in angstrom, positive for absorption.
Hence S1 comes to -1.9 angstrom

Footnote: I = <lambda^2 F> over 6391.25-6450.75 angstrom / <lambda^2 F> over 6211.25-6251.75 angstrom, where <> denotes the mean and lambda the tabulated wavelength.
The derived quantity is 1.5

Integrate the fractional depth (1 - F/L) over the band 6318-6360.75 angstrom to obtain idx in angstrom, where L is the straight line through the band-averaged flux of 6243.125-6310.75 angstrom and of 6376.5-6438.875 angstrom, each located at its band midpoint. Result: -3.8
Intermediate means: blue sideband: 28.1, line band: 34.8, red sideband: 36.2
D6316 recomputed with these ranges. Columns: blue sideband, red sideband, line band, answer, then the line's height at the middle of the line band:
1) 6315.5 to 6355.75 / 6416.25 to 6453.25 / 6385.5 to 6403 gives 1.28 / 36.4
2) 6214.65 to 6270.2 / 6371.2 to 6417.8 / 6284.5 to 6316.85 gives -1.92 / 29.3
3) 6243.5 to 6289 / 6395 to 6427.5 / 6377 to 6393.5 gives 0.94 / 35.3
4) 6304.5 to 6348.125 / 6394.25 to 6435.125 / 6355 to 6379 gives 1.09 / 35.4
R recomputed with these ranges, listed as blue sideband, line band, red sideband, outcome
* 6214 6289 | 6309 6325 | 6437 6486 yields -1.7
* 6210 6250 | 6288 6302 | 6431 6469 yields -0.8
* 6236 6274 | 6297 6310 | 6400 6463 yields -0.7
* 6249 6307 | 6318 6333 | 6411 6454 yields -1.4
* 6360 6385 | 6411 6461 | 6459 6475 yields -2.0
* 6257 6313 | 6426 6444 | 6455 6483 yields 0.3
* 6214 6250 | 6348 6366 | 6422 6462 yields -0.9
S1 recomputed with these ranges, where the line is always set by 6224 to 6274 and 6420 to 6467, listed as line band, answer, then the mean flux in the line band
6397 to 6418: -0.7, 36.7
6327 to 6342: -1.4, 33.9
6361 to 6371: -0.2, 33.7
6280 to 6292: -0.7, 29.7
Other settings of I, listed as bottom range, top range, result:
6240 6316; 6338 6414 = 1.27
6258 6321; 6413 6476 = 1.34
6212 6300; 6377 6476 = 1.43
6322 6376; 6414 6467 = 1.12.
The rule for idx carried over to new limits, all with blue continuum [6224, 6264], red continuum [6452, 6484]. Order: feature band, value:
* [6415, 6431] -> -0.6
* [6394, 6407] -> 0.0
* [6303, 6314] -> -0.2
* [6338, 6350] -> -2.0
